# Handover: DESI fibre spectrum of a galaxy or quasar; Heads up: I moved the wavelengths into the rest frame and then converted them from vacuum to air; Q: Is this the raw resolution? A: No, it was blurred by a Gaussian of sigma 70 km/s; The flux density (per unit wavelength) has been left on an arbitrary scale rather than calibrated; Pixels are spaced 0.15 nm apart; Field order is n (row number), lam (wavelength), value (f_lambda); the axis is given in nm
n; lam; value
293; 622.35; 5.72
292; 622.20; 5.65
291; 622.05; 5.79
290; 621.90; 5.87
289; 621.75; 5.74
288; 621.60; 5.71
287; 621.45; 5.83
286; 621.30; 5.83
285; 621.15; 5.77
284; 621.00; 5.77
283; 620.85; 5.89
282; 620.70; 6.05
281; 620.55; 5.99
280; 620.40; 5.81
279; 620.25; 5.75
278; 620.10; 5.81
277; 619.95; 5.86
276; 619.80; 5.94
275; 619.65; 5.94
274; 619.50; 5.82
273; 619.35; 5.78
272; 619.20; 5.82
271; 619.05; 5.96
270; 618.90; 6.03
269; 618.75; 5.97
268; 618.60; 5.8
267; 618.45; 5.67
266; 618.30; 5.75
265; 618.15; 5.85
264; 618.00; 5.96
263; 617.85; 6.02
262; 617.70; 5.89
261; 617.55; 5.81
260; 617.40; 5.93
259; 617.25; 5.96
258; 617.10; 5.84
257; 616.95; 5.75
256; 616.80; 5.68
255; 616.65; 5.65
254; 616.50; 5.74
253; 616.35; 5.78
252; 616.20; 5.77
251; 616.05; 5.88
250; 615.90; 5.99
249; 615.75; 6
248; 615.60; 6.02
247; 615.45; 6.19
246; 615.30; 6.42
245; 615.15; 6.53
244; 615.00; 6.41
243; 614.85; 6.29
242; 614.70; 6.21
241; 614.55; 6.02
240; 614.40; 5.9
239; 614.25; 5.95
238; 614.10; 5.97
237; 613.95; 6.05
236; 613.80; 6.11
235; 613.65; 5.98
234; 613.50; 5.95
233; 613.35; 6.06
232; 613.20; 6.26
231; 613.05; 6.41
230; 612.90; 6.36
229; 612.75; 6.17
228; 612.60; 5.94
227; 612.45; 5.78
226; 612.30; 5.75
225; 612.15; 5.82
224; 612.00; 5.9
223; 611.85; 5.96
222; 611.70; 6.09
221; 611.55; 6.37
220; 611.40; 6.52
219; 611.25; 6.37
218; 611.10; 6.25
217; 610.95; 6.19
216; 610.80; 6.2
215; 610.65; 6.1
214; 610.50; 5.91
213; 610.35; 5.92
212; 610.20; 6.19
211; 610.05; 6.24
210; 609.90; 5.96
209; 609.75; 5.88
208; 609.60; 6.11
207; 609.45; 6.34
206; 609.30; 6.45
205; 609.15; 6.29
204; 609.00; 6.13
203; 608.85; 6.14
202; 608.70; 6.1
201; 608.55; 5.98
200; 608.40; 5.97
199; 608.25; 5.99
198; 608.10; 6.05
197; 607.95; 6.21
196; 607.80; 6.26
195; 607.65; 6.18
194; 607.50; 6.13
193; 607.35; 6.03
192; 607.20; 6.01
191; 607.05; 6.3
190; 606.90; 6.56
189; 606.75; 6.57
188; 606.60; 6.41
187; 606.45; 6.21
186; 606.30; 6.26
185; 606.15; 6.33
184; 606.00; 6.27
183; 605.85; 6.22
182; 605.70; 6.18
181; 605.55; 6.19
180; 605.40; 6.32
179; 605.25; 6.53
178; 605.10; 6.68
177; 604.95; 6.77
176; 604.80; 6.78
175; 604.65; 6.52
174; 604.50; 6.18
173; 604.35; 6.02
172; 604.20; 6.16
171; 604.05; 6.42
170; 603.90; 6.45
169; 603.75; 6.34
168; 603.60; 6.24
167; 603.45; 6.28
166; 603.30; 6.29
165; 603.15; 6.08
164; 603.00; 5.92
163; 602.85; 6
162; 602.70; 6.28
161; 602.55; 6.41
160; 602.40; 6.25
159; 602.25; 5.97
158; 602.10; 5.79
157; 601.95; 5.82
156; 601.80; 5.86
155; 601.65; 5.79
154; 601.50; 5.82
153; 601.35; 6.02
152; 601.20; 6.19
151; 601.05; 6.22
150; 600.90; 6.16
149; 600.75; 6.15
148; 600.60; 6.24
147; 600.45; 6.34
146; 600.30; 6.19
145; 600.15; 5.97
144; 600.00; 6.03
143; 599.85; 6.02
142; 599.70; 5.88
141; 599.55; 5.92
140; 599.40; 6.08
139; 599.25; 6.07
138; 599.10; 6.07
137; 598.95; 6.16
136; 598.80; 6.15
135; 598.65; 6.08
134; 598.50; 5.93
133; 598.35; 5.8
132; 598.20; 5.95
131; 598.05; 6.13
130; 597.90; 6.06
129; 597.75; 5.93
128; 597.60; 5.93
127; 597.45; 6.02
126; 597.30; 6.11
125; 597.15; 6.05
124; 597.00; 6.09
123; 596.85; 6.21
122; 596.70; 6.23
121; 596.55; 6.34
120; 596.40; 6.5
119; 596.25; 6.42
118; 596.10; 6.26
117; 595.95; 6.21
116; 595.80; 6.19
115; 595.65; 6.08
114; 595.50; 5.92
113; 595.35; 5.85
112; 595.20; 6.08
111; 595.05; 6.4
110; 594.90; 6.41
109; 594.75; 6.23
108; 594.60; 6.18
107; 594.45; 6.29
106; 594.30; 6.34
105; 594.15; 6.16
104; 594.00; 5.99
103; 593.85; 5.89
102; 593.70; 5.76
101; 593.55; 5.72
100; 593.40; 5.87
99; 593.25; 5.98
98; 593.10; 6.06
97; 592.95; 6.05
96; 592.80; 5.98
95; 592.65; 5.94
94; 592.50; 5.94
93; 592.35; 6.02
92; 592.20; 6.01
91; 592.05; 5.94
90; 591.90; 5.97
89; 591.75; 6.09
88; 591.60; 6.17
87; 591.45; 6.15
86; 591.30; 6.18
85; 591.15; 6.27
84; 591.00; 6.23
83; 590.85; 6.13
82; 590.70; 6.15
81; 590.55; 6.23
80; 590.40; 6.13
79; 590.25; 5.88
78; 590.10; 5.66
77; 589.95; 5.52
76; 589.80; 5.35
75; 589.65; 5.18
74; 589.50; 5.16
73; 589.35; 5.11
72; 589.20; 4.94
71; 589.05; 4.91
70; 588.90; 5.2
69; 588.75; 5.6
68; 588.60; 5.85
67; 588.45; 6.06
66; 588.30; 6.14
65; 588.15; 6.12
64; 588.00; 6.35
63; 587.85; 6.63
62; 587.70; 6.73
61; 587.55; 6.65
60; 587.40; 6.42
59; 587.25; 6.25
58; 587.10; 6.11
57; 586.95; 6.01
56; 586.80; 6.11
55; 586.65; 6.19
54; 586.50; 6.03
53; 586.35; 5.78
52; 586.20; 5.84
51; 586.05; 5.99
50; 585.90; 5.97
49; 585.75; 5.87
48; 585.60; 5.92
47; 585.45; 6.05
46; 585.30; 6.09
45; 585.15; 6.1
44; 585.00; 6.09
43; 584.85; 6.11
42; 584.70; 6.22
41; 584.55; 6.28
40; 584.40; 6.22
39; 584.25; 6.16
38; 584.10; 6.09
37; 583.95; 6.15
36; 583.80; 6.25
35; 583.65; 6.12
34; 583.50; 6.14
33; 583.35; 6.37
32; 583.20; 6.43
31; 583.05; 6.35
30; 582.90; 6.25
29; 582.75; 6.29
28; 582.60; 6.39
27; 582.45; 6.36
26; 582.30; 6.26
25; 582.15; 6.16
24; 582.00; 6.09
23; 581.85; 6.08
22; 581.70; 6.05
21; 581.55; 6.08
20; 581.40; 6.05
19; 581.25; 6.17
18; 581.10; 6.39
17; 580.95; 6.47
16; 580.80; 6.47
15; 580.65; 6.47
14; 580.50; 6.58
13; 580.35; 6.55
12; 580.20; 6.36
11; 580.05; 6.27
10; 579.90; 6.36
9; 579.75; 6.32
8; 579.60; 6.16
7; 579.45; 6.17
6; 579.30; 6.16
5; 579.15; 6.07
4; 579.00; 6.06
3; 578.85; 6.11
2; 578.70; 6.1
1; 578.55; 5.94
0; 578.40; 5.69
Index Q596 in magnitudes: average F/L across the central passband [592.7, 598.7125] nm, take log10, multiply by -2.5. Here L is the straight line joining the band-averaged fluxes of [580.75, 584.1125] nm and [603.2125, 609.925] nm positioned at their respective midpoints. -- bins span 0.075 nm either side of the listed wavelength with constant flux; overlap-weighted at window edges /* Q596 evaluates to 0.03 mag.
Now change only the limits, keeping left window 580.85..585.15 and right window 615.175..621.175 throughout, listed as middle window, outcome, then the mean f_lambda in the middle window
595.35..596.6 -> -0.02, 6.21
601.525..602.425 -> 0.03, 5.89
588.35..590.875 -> 0.11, 5.59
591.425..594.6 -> 0.02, 6.02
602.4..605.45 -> -0.05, 6.33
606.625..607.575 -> -0.05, 6.27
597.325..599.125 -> 0.01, 6.02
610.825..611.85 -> -0.06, 6.27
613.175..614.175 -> -0.02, 6.04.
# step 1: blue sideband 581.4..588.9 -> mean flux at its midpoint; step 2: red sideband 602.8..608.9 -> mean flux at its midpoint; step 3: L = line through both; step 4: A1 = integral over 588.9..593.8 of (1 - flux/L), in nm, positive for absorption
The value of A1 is 0.28 nm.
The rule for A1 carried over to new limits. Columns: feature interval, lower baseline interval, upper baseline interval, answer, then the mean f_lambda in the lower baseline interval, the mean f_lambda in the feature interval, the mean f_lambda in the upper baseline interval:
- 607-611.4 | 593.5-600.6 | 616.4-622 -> -0.13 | 6.1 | 6.14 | 5.84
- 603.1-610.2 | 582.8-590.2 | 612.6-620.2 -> -0.33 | 5.98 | 6.26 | 5.98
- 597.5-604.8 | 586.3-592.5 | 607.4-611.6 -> -0.04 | 5.94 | 6.1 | 6.16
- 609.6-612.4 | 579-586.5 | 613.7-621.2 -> -0.05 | 6.19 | 6.09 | 5.94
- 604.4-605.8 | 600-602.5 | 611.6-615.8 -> -0.09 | 6.05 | 6.45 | 6.09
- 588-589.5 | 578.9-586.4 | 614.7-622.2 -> 0.14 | 6.19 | 5.57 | 5.9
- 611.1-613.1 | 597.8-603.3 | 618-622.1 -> -0.06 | 6.05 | 6.11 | 5.85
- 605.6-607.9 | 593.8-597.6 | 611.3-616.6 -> -0.06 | 6.17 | 6.26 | 6.07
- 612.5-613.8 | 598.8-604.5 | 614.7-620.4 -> -0.03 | 6.11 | 6.13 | 5.93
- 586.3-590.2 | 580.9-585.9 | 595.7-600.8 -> 0.20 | 6.18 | 5.85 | 6.11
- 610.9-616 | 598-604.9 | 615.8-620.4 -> -0.17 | 6.12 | 6.12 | 5.85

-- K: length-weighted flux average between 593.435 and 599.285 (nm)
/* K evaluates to 6.11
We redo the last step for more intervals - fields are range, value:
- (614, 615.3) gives 6.17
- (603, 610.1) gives 6.25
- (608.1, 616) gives 6.12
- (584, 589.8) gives 5.95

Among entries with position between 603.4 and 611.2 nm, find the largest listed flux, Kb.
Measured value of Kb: 6.78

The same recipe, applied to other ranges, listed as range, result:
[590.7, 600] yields 6.5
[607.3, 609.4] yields 6.45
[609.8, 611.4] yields 6.52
